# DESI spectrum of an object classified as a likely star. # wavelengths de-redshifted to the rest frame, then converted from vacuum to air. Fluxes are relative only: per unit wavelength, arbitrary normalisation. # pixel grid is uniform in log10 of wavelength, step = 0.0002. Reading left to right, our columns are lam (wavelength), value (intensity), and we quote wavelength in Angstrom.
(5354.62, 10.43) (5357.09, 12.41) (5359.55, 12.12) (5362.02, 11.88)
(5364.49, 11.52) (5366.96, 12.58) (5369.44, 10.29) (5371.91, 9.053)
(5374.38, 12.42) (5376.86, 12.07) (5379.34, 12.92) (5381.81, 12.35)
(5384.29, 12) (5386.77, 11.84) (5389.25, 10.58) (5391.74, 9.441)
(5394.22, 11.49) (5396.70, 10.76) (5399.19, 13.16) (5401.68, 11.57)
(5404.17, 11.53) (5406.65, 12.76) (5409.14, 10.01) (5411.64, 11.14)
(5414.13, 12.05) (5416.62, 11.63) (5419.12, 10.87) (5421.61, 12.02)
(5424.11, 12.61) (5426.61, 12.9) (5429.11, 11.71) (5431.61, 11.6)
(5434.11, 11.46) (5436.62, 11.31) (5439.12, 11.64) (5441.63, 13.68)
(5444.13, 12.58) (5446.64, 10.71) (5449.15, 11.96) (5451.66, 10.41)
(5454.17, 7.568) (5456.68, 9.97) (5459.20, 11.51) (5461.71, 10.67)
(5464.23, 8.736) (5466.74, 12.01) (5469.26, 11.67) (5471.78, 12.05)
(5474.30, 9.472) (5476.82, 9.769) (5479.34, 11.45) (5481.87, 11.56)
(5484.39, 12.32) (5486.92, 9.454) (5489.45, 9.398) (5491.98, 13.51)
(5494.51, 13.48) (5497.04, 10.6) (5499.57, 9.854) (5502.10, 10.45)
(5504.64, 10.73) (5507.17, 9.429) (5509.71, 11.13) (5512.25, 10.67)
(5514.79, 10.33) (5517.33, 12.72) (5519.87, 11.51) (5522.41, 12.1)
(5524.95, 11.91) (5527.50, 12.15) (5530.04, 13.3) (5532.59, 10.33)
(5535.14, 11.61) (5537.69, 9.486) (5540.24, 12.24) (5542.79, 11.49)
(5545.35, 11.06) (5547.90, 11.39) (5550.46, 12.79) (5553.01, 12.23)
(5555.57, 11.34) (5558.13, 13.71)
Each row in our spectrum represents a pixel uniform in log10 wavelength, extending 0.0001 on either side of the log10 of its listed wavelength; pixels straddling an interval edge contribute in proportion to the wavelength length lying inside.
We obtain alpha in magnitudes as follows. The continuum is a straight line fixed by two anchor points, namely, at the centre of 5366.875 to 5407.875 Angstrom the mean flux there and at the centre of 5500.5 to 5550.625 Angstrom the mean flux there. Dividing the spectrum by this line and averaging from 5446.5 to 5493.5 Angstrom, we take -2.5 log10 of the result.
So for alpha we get 0.06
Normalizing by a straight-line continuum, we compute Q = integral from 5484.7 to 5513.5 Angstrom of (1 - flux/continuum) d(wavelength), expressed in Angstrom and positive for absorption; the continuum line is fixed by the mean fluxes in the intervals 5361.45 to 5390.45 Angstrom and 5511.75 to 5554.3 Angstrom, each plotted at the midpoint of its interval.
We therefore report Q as 1.9 Angstrom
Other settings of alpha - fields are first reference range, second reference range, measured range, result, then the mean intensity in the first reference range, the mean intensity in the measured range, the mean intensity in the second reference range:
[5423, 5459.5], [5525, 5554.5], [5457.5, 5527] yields 0.05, 11.4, 11.1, 11.7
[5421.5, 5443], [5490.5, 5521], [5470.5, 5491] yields 0.08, 12.1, 10.7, 11.2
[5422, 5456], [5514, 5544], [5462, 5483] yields 0.07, 11.5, 10.8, 11.6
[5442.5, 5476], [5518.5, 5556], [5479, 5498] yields -0.04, 10.7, 11.5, 11.7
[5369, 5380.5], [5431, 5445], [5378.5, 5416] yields 0.01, 11.4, 11.6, 12.1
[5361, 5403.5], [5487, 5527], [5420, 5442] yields -0.06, 11.5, 12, 11.2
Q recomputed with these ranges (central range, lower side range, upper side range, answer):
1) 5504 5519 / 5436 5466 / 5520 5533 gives 1.2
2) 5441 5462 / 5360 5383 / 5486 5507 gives 0.4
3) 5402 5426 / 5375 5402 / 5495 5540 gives -0.2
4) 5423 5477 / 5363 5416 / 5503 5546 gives 1.0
